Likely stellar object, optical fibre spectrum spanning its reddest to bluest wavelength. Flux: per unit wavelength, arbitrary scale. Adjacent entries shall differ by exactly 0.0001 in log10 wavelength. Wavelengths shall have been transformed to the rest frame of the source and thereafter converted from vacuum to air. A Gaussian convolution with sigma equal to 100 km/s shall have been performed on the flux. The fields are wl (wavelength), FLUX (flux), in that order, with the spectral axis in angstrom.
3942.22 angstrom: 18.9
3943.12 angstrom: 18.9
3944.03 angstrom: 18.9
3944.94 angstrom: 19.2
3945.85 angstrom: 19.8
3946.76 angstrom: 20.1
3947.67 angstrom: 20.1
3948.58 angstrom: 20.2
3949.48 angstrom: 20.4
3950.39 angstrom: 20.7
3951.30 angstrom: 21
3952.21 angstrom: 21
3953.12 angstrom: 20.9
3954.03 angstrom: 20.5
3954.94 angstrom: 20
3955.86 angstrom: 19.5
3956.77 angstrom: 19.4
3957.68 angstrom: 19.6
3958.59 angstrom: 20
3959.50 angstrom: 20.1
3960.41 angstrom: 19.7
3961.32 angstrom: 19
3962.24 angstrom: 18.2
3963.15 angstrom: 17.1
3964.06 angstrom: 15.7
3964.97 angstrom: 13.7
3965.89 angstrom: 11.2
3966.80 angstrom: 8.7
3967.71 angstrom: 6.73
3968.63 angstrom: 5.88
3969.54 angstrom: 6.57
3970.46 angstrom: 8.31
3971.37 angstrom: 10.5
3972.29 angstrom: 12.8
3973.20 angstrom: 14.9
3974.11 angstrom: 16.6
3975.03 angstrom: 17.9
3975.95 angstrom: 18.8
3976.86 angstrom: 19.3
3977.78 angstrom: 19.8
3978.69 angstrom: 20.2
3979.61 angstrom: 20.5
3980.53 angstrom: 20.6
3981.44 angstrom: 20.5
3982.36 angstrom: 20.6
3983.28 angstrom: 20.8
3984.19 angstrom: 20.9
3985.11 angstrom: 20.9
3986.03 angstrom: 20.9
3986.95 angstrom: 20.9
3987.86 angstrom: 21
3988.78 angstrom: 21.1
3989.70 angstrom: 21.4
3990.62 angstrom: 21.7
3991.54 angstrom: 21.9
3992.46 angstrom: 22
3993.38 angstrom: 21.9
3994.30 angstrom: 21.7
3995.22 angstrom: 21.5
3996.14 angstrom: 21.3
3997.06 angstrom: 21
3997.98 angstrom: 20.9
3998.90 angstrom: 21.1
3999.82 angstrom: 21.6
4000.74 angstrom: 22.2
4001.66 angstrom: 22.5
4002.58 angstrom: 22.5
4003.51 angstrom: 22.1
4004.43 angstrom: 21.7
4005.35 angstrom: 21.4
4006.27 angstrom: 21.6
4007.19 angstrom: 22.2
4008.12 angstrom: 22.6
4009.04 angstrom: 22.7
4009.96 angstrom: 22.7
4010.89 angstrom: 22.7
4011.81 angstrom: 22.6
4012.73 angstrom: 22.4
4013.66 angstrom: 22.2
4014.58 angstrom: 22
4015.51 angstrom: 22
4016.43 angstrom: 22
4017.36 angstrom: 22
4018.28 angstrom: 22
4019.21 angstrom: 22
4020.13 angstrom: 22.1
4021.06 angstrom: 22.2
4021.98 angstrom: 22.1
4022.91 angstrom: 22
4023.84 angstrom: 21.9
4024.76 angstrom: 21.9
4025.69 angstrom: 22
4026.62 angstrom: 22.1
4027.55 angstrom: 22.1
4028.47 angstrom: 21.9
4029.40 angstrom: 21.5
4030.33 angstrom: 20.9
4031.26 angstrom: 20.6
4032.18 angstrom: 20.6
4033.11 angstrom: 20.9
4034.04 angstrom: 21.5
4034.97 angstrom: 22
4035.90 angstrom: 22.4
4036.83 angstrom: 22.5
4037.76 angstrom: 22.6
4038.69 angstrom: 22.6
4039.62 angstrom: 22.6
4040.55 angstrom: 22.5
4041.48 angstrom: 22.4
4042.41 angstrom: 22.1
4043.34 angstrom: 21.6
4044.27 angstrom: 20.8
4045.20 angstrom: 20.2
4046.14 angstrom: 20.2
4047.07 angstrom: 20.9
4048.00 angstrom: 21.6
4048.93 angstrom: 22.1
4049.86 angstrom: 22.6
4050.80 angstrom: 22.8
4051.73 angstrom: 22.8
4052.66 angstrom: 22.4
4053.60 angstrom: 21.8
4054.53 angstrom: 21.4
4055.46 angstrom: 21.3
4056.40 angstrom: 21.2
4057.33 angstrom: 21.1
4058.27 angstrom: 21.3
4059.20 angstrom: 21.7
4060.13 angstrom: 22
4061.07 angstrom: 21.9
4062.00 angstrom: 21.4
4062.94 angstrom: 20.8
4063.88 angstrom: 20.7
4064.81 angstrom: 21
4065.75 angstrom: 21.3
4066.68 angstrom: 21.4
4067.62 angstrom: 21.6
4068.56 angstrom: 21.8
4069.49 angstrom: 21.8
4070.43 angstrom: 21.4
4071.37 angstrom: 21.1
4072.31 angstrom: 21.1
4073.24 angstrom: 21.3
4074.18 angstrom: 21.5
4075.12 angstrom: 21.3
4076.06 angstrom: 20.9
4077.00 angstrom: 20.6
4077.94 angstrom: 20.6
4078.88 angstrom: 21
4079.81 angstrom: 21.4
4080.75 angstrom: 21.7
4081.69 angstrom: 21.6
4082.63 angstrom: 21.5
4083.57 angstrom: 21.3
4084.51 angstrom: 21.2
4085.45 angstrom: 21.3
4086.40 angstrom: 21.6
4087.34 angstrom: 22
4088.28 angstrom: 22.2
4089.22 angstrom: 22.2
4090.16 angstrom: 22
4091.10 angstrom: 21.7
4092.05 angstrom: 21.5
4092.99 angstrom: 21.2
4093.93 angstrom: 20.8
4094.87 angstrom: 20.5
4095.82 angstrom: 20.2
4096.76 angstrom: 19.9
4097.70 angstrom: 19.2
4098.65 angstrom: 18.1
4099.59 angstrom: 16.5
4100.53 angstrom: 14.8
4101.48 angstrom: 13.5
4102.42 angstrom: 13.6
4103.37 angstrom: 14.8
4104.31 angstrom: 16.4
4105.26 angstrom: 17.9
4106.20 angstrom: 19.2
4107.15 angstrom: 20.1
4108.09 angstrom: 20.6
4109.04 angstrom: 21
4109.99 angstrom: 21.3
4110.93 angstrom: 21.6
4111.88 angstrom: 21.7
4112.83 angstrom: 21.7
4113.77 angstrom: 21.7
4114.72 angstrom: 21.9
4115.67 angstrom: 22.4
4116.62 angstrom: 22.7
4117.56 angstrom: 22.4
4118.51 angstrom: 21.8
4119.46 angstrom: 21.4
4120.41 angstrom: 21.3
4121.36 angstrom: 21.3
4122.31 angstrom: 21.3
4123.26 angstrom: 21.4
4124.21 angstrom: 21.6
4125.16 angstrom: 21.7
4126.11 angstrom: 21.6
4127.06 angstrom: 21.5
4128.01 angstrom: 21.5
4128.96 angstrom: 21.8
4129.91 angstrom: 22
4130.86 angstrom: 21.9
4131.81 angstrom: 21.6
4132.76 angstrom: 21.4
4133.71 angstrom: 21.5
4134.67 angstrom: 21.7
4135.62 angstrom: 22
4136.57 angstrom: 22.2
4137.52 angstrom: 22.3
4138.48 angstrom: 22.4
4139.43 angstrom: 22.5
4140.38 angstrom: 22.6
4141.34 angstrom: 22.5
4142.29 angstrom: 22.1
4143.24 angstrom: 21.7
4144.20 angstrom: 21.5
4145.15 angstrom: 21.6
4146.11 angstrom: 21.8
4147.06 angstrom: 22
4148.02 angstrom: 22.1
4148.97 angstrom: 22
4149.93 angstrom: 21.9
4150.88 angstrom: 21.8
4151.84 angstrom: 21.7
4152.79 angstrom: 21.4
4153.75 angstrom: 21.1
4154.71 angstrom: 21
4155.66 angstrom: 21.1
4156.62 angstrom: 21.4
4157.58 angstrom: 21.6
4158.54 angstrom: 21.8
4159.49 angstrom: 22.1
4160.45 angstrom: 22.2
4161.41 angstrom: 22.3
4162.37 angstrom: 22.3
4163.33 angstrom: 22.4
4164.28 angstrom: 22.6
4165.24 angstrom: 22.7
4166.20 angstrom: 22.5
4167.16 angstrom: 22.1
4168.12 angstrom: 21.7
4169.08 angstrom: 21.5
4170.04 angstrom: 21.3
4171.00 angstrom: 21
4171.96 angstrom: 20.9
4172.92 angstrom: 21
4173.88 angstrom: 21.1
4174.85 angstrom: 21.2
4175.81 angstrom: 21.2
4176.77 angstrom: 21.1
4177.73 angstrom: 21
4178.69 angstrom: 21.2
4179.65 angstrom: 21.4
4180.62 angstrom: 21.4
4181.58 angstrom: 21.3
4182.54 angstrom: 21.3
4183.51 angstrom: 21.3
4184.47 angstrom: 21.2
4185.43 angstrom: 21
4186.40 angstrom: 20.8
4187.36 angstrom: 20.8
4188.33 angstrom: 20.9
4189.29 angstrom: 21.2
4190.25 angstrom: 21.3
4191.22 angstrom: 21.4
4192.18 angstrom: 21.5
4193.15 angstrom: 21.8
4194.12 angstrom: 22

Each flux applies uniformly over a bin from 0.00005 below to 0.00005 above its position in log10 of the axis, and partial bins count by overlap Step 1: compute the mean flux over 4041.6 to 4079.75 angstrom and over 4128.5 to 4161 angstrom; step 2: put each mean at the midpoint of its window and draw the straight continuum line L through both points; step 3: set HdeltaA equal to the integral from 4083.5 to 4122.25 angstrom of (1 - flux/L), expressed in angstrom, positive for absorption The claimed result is 2.54 angstrom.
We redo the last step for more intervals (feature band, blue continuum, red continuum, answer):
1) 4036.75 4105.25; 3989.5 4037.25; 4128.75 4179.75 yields 3.1 angstrom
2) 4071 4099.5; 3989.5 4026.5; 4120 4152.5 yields 1.1 angstrom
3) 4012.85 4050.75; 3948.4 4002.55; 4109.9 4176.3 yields -4.1 angstrom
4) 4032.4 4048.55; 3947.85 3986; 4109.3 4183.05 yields -2.2 angstrom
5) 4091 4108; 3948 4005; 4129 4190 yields 2.0 angstrom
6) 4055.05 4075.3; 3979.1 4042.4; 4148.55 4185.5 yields 0.3 angstrom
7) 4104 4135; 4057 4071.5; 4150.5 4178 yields 0.4 angstrom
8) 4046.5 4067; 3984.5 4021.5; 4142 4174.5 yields 0.2 angstrom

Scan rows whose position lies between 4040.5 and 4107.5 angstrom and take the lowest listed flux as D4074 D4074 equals 13.5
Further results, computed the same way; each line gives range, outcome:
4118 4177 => 20.9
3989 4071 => 20.2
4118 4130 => 21.3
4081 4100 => 16.5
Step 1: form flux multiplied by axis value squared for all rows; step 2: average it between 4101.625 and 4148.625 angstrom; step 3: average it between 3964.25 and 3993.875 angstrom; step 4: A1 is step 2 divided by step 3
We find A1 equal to 1.32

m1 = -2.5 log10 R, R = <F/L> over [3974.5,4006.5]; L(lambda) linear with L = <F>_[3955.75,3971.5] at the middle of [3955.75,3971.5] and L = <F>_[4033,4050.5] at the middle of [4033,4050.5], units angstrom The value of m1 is -0.23 mag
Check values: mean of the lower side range 14.4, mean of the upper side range 21.8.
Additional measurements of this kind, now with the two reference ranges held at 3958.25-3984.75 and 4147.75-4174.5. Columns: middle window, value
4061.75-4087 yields -0.11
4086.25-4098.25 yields -0.08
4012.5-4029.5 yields -0.25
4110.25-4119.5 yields -0.08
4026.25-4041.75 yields -0.22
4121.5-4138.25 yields -0.05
